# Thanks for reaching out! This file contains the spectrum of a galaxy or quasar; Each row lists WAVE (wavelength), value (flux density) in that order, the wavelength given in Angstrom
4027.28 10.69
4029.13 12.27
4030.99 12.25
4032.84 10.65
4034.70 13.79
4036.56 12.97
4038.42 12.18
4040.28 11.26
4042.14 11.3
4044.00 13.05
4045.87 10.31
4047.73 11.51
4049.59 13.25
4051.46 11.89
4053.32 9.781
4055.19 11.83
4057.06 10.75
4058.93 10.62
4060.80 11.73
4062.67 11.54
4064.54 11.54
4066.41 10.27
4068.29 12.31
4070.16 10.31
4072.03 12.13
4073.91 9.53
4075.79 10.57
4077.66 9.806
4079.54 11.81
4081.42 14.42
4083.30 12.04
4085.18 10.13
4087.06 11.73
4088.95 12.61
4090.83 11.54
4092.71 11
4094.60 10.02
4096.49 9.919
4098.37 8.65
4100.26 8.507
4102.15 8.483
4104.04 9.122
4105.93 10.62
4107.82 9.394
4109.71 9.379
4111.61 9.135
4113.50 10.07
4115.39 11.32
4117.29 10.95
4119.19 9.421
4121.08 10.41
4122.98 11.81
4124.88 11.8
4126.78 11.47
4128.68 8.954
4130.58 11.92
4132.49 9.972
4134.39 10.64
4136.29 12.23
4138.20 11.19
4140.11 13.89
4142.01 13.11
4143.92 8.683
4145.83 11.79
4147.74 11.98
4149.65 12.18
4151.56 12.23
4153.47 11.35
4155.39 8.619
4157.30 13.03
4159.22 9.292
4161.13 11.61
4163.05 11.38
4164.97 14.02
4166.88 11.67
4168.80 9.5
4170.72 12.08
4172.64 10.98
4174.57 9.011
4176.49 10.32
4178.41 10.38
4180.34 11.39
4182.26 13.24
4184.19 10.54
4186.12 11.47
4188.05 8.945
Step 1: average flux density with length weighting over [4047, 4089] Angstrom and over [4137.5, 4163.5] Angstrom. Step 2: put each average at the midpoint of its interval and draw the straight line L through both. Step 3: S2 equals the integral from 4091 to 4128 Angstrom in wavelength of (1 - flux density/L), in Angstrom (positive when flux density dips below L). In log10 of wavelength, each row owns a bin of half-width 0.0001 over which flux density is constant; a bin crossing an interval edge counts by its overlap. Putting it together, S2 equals 4.3 Angstrom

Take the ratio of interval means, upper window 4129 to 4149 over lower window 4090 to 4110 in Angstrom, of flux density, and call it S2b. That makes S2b 1.2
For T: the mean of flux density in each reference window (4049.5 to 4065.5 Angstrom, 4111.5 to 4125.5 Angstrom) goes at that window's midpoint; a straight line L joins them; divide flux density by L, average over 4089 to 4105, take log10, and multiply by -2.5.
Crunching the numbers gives 0.11 mag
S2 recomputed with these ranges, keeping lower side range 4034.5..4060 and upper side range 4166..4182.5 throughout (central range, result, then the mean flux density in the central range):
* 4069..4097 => 0.6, 11.2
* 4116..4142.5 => -0.2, 11.2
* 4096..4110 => 2.6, 9.24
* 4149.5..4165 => -0.5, 11.3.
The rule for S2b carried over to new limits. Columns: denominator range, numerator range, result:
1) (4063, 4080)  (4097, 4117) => 0.87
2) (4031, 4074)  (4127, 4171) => 0.98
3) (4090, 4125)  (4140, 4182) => 1.12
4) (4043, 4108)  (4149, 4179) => 1.01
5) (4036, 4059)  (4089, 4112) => 0.84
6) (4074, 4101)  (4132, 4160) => 1.05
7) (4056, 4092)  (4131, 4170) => 1.01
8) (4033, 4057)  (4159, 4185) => 0.94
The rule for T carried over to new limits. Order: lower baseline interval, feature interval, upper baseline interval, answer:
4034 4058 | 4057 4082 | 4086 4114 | -0.02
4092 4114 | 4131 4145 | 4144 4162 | -0.07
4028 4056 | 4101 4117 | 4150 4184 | 0.18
